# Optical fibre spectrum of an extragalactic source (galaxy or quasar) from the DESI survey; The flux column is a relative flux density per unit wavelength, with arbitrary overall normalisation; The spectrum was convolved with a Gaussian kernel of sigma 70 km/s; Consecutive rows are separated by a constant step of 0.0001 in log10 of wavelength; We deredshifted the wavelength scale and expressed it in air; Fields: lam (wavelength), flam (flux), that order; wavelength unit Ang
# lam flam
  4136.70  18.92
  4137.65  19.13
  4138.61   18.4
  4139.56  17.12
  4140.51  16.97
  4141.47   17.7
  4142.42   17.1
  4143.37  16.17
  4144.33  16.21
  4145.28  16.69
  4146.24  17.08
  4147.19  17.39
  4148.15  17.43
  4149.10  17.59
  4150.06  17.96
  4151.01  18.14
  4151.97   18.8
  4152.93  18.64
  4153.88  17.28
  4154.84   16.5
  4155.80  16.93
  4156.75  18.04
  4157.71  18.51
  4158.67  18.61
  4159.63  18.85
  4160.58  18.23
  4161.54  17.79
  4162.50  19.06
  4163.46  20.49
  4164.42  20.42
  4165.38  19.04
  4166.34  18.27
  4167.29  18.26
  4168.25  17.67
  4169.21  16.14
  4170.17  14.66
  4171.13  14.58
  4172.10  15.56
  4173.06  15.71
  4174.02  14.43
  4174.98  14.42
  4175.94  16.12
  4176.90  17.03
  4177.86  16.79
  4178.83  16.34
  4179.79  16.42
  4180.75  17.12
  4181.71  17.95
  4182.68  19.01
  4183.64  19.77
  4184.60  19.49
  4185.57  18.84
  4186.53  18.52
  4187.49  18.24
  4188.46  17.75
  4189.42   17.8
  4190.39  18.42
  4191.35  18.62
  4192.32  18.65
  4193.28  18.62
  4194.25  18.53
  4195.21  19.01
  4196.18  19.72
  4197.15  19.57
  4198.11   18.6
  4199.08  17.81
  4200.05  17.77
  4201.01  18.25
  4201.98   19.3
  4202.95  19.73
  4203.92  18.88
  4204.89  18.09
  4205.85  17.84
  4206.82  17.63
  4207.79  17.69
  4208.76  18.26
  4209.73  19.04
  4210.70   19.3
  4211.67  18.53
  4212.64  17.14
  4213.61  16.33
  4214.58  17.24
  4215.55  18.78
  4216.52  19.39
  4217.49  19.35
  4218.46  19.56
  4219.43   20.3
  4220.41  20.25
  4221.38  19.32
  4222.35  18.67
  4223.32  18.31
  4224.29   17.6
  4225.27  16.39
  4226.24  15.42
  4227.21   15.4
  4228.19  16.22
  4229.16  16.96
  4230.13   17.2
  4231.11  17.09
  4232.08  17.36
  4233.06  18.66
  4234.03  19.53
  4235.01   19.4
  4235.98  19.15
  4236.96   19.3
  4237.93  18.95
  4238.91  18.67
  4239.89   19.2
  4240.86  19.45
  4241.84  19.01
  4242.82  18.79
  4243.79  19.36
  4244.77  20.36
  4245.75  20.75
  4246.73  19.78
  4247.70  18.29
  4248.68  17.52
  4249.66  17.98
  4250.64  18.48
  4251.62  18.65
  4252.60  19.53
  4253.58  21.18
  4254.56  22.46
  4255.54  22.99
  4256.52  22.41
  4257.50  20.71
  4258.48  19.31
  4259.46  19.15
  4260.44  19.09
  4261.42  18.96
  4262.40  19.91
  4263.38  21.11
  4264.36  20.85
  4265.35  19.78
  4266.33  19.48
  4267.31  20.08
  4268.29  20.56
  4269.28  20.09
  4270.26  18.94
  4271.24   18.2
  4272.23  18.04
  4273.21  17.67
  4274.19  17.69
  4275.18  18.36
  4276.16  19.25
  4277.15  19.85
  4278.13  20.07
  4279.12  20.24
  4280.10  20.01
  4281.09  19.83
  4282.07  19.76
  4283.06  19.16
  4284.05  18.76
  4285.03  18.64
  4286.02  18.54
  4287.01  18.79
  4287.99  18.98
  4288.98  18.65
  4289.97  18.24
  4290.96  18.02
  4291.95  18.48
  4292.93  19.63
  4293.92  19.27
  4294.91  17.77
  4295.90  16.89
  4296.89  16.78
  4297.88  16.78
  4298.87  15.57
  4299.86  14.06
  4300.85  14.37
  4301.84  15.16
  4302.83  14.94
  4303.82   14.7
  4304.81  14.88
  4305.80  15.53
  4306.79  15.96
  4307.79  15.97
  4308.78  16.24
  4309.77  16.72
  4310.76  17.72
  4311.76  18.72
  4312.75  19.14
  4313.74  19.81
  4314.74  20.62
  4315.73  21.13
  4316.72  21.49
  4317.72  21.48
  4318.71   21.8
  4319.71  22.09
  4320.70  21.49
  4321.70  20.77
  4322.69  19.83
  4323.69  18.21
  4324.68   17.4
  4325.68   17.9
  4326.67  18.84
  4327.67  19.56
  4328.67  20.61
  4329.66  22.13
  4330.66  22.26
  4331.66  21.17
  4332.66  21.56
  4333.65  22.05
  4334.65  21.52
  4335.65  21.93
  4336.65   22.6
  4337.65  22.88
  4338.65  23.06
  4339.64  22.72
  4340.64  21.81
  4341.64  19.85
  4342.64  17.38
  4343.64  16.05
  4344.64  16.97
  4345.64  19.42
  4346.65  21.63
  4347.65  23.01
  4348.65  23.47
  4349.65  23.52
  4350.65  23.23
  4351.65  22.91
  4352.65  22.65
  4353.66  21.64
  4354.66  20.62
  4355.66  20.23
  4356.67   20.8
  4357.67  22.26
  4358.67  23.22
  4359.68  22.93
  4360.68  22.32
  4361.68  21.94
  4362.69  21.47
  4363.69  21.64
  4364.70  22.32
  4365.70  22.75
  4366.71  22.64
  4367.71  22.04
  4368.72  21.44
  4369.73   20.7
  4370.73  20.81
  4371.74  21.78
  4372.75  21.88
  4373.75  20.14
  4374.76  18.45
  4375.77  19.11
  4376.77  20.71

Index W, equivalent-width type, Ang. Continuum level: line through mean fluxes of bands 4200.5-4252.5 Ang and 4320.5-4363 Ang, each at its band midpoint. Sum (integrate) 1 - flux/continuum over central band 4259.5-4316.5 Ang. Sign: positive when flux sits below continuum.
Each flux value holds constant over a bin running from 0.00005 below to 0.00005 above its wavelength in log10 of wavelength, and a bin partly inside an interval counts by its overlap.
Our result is 4.4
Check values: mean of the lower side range 18.5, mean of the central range 18.3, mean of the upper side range 21.1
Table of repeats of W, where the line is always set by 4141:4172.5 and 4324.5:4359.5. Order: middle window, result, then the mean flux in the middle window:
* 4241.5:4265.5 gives -0.5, 19.9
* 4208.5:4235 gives 1.1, 18.1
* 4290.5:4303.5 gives 2.3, 16.7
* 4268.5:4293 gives 1.3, 19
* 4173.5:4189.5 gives 0.6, 17.4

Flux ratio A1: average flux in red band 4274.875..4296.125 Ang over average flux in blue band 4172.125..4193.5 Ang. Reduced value 1.09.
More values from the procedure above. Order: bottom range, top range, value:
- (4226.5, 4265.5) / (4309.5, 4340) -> 1.08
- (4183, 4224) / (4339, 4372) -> 1.15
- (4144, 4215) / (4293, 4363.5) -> 1.11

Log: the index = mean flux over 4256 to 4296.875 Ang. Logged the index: 19.2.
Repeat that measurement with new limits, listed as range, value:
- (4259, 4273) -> 19.6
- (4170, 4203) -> 17.7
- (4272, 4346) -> 19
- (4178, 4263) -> 18.7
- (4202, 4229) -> 18.2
